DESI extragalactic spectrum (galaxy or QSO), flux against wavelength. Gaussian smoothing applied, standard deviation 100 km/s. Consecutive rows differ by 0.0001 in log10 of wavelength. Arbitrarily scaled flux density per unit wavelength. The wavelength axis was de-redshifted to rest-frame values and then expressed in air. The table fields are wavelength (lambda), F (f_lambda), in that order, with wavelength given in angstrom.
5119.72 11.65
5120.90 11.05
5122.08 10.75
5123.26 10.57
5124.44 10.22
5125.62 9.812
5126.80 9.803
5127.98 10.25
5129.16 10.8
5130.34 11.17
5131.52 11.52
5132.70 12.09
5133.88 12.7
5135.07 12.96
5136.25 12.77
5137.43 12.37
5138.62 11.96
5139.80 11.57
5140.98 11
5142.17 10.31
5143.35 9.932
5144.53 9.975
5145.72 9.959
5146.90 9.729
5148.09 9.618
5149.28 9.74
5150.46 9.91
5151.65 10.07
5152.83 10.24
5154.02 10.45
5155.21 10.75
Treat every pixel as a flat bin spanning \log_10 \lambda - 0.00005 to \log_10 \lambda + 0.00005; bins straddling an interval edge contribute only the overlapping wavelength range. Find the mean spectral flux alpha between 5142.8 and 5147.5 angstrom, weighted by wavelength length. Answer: 9.9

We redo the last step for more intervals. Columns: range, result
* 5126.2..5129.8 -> 10.3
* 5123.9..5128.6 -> 10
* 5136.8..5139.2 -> 12.2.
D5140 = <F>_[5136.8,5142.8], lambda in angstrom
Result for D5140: 11.4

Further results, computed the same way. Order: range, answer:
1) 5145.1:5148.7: 9.74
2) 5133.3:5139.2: 12.5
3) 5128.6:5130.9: 11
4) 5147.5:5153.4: 9.92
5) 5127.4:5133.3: 11.2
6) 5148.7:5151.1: 9.84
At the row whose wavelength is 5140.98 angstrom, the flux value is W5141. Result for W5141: 11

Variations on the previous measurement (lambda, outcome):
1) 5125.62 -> 9.812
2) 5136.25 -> 12.77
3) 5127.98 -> 10.25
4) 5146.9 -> 9.729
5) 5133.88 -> 12.7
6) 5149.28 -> 9.74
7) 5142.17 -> 10.31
